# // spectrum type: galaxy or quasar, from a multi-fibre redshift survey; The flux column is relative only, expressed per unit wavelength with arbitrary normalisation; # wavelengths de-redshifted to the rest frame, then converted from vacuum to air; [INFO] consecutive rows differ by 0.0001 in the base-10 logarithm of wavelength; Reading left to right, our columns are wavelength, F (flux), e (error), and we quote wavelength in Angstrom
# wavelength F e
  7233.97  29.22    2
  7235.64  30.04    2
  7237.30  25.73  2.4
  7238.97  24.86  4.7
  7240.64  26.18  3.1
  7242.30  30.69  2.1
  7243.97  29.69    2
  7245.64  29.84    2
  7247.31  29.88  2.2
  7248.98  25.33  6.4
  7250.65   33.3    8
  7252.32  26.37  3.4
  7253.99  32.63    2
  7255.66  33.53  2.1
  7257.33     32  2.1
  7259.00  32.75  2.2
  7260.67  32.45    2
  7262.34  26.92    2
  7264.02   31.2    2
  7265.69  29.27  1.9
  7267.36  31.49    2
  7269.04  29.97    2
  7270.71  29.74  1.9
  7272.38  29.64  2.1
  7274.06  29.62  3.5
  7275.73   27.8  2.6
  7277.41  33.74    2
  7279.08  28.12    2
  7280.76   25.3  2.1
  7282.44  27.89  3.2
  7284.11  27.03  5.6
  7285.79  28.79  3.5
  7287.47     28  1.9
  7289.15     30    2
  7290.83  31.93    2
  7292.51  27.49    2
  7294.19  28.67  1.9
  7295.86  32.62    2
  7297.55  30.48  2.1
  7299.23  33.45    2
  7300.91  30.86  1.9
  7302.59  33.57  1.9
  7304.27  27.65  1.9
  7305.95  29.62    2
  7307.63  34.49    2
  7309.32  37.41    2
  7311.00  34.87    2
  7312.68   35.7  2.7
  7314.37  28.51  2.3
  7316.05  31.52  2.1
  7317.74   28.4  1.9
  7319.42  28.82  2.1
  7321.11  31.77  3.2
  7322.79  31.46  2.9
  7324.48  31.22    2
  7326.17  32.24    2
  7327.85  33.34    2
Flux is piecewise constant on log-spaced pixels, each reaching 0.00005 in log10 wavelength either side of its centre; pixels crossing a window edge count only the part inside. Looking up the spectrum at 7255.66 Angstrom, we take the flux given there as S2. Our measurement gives 33.53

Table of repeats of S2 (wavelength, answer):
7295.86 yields 32.62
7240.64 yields 26.18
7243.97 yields 29.69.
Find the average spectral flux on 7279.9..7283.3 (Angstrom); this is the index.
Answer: 26.6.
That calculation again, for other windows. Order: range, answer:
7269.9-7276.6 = 29.2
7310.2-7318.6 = 31.8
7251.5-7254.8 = 29.5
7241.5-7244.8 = 30.2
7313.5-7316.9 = 30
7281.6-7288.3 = 27.9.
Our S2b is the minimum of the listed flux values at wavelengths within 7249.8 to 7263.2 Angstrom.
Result 26.37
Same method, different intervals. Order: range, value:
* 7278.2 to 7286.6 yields 25.3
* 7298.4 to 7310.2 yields 27.65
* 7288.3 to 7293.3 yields 27.49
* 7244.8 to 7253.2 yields 25.33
